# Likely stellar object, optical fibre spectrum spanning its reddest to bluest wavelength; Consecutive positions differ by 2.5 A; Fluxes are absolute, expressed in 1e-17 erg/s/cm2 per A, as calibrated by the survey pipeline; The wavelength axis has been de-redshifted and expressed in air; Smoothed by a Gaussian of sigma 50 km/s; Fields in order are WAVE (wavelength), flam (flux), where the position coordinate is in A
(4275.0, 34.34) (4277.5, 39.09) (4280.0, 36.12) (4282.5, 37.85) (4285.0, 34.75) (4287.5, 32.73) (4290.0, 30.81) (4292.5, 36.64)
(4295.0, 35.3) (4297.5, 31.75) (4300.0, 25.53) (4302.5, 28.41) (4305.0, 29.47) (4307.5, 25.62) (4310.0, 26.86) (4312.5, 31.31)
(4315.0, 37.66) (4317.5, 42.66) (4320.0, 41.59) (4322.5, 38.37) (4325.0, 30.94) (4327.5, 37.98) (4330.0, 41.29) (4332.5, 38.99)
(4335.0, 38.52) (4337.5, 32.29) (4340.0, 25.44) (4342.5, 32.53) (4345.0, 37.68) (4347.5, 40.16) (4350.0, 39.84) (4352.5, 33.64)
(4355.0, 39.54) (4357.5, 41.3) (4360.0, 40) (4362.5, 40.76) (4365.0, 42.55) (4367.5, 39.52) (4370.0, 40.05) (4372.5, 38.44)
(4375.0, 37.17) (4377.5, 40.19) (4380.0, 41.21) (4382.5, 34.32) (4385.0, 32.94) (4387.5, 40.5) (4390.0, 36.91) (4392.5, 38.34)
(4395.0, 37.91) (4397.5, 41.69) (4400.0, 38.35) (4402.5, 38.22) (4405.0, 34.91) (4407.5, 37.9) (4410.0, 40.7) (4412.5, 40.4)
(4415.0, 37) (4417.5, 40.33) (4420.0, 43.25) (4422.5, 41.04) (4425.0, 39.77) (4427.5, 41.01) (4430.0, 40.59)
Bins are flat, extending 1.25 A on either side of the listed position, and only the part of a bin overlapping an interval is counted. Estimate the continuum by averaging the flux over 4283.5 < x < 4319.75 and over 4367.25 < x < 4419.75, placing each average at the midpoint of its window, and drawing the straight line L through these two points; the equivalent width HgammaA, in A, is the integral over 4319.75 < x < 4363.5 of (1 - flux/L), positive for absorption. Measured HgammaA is -2.6 A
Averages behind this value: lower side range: 32.4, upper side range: 38.5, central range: 37.2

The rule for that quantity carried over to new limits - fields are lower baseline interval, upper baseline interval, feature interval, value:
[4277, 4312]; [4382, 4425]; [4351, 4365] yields -1.4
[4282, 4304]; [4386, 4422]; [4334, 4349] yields 0.4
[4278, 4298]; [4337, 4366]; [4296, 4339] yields 2.3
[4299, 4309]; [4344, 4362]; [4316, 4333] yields -3.5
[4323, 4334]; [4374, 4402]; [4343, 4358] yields -0.2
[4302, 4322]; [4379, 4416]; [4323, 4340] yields -0.8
